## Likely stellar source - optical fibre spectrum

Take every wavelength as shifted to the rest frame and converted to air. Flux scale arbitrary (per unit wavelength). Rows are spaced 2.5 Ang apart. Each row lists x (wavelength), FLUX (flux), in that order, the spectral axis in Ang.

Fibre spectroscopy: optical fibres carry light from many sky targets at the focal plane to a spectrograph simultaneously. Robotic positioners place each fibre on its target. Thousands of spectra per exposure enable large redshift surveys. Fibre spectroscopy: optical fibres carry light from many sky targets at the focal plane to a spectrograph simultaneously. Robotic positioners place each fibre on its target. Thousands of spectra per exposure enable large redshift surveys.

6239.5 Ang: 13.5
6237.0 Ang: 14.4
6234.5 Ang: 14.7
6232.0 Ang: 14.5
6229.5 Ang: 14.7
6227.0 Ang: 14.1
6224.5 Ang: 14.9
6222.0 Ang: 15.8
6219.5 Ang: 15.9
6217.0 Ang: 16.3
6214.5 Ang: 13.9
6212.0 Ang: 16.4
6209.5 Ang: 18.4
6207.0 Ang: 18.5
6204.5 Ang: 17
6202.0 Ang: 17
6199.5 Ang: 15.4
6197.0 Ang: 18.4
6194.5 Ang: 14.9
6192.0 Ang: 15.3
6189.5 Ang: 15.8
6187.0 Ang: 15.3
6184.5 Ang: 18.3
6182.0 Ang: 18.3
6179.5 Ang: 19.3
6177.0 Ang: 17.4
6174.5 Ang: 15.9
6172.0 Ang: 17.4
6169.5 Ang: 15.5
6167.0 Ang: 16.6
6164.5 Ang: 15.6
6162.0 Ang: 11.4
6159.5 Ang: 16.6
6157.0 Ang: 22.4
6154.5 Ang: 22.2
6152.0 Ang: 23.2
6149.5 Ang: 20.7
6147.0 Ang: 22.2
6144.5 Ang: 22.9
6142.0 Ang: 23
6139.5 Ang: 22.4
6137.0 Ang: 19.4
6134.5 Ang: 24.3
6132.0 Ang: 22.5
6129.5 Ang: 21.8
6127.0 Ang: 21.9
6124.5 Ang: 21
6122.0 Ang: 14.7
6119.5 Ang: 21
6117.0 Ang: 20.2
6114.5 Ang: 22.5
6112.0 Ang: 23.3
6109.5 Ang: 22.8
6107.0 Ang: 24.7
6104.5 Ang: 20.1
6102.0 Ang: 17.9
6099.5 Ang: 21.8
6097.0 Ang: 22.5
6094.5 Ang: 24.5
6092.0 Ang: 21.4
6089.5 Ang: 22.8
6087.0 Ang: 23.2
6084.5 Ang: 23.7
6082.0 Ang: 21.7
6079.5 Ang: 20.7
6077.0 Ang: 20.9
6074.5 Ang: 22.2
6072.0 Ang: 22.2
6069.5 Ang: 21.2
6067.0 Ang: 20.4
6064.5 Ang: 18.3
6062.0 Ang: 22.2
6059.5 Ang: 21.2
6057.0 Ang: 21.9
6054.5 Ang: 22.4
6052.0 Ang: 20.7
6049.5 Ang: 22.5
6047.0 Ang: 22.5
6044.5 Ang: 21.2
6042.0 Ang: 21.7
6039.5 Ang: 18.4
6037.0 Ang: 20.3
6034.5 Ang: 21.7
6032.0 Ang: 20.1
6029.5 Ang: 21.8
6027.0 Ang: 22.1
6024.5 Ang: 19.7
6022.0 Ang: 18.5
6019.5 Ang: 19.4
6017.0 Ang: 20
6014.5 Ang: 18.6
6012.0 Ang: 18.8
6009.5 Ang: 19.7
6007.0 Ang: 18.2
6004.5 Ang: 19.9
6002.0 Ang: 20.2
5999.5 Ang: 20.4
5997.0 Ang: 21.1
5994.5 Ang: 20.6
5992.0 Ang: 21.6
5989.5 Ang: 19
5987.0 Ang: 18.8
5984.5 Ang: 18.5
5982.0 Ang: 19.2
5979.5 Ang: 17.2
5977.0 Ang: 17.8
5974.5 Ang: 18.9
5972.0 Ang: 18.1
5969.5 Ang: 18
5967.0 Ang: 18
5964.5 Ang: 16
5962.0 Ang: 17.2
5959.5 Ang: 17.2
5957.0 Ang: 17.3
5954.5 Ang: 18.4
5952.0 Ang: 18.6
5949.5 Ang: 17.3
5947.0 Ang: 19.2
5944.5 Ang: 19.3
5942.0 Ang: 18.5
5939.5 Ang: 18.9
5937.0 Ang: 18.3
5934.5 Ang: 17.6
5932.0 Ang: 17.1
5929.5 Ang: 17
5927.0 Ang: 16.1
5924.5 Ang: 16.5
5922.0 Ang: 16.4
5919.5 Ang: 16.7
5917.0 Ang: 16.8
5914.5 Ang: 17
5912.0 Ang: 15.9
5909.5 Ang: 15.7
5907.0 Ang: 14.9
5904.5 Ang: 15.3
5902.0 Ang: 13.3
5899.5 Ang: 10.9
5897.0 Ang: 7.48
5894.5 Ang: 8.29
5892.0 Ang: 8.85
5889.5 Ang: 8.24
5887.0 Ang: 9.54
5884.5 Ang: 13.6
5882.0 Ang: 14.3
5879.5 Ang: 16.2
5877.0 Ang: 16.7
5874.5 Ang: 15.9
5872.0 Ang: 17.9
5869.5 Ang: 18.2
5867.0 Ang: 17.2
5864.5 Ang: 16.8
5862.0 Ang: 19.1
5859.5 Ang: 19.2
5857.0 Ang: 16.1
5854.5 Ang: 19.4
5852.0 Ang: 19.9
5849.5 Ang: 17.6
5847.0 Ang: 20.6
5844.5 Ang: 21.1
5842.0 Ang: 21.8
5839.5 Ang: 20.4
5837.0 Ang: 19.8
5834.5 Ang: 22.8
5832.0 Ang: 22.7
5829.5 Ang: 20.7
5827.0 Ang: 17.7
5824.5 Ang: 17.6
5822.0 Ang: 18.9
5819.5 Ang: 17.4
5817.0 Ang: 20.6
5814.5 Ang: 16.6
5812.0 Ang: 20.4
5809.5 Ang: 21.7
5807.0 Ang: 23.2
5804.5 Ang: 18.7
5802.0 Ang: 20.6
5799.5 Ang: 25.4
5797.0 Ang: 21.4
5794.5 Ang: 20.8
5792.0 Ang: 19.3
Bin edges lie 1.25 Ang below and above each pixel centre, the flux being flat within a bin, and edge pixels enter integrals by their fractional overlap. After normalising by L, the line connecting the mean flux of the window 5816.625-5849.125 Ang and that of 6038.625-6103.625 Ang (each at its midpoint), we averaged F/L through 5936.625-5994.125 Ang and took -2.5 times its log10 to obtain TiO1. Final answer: 0.14 mag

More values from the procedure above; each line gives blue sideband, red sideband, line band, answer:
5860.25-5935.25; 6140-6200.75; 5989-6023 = -0.217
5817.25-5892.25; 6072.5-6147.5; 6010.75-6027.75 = 0.045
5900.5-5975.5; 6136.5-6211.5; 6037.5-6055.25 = -0.204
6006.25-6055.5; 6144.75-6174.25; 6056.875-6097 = -0.107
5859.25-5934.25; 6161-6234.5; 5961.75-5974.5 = -0.162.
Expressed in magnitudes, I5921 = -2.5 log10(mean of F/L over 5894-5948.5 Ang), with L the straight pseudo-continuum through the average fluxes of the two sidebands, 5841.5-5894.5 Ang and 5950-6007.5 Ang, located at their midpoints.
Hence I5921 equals 0.11 mag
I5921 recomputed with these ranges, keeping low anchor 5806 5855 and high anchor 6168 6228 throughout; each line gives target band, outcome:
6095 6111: -0.24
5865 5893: 0.34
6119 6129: -0.15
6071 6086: -0.24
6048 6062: -0.22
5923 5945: 0.08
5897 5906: 0.48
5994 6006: -0.11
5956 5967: 0.11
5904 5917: 0.21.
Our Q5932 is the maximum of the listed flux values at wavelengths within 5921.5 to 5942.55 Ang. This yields 18.9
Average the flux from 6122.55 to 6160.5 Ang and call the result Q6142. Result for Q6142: 21.7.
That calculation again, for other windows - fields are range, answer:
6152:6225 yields 16.9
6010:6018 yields 19.2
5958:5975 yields 17.6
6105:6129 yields 21.3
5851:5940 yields 15.4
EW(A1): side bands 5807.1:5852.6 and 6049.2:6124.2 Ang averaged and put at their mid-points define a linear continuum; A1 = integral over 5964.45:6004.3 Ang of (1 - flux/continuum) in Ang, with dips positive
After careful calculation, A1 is 3.48 Ang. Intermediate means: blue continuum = 20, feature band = 19.1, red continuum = 21.5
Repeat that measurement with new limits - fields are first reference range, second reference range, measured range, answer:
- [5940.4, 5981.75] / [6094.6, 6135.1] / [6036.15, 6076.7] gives -2.1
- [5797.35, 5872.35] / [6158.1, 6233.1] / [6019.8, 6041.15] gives -3.0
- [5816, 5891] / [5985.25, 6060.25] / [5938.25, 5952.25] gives 0.5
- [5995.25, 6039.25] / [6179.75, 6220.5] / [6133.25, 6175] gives -4.9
